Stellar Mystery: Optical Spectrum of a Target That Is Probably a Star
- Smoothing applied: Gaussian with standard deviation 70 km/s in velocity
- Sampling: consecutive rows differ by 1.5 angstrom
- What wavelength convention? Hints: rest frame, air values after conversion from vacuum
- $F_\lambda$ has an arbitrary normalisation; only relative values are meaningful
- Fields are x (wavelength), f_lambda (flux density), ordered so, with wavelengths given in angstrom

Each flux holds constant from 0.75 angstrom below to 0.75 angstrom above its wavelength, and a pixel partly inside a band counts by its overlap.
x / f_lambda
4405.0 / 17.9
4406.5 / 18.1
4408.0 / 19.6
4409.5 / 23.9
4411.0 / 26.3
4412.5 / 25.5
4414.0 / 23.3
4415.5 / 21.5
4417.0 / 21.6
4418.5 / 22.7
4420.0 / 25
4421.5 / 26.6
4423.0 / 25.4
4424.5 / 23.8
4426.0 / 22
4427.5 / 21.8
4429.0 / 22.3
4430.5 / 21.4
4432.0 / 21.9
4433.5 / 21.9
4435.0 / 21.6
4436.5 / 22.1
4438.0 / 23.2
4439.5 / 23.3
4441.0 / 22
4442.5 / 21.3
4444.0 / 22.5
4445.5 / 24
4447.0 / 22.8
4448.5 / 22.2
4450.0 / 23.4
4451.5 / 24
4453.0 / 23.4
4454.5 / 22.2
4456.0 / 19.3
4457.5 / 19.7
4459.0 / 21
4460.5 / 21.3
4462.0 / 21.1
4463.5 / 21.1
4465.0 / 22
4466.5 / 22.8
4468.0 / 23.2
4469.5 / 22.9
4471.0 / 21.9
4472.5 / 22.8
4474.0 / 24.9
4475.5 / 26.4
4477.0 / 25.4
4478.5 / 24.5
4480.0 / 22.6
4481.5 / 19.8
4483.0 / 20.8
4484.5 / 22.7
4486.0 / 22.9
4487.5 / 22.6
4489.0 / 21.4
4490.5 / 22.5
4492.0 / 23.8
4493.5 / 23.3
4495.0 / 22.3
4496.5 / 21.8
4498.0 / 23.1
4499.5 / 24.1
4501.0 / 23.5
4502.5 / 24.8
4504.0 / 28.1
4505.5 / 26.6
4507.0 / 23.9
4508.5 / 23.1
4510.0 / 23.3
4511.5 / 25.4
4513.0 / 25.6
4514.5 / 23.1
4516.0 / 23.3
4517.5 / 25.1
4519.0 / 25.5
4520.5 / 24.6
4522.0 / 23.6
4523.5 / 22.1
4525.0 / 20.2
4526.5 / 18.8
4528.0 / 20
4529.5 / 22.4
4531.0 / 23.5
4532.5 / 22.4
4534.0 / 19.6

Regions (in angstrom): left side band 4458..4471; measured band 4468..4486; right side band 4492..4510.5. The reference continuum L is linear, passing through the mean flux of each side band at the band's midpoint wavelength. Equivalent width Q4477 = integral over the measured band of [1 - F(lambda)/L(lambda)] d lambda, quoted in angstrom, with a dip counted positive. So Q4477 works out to -0.4 angstrom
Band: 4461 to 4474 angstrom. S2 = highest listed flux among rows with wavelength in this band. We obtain 24.9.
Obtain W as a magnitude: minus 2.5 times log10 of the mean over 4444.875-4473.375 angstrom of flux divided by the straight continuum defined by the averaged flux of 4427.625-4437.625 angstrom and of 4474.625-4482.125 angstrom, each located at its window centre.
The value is 0.04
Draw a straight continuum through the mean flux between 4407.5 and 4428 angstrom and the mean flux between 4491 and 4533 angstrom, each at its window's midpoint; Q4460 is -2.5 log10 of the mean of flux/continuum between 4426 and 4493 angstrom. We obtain 0.05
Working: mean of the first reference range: 23.6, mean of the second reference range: 23.5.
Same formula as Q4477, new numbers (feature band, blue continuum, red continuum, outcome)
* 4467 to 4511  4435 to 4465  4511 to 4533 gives -1.61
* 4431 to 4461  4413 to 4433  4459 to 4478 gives 1.08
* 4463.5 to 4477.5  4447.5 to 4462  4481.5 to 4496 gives -0.87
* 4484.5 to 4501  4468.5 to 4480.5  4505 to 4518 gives 0.90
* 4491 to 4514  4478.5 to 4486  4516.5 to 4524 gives -0.99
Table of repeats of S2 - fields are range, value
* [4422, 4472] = 25.4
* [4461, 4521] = 28.1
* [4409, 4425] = 26.6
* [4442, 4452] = 24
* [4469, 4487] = 26.4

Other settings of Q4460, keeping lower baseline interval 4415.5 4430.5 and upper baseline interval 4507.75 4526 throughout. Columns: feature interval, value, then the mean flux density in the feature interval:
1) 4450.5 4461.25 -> 0.087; 21.6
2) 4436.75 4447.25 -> 0.031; 22.7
